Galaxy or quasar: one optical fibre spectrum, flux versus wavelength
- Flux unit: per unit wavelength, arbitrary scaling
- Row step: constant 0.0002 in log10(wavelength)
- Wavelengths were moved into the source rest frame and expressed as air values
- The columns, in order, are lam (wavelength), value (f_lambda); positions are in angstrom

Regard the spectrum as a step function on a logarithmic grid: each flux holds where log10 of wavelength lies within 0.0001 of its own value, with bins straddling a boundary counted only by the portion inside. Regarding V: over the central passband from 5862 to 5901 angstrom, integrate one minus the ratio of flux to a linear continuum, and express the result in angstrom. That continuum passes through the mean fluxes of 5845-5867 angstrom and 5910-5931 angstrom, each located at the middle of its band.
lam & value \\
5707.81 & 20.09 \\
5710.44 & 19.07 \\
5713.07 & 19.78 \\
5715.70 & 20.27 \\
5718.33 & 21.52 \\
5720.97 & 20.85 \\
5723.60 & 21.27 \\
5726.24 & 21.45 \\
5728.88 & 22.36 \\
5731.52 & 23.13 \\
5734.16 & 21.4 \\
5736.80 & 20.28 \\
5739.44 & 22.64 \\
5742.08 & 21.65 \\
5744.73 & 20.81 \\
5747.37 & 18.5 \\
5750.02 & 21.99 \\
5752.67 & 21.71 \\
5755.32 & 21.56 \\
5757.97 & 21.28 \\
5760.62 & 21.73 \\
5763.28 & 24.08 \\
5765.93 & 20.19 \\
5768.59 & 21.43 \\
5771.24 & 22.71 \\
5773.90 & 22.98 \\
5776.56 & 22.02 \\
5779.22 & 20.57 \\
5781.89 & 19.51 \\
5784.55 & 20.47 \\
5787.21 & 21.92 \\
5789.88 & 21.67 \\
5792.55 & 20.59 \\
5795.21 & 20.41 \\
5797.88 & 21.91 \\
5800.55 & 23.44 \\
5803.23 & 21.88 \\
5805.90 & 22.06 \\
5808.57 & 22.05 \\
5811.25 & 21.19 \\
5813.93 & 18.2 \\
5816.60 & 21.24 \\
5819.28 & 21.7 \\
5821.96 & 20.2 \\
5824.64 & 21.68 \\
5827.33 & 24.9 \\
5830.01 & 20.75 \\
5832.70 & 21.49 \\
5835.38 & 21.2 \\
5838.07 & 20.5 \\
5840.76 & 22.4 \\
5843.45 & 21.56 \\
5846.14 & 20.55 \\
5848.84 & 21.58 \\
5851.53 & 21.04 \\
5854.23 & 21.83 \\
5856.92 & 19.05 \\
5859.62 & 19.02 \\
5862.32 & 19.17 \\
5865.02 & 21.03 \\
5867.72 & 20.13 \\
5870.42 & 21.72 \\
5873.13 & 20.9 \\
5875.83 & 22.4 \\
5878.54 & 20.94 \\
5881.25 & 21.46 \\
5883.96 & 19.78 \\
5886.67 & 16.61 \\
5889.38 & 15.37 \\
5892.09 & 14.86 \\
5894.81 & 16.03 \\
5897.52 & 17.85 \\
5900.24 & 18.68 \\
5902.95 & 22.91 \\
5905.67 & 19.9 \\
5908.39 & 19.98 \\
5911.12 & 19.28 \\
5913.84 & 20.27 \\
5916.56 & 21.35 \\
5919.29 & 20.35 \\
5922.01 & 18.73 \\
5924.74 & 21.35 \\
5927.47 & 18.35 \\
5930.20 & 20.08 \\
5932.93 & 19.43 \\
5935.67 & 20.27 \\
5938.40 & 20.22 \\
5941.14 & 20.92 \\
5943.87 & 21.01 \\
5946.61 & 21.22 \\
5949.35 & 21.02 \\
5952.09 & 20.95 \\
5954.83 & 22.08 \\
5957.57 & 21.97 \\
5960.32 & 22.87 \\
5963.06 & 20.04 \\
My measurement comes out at 2.1 angstrom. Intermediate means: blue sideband 20.4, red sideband 20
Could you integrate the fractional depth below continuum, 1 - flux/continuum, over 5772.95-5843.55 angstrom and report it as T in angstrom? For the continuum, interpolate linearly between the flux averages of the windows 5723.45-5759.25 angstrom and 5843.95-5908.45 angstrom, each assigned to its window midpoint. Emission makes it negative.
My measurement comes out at -2.9 angstrom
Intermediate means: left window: 21.4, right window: 19.7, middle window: 21.4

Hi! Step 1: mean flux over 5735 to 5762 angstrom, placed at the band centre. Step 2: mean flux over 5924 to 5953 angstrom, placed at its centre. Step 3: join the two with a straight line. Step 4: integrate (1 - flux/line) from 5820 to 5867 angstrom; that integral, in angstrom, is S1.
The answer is -0.52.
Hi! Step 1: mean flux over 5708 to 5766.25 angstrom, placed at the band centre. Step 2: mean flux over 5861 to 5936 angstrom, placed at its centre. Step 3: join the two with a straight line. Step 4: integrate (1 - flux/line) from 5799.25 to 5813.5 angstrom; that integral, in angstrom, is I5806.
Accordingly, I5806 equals -0.9 angstrom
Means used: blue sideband 21.2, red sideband 19.6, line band 21.9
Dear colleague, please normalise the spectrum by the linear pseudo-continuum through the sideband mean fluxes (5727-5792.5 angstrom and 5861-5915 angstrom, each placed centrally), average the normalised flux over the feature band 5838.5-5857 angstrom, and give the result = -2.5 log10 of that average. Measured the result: -0.061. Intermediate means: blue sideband 21.5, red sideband 19.5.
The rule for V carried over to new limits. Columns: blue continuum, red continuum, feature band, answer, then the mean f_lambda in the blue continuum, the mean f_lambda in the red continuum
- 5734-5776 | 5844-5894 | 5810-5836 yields -0.9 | 21.6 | 19.8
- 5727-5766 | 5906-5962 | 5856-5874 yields 0.7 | 21.6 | 20.6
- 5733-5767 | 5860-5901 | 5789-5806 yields -0.9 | 21.4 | 19.1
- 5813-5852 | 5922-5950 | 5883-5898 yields 3.0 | 21.3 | 20.3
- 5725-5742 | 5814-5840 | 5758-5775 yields -0.3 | 21.9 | 21.4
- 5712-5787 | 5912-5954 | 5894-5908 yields 0.9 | 21.4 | 20.4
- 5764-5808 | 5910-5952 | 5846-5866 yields 0.5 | 21.5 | 20.3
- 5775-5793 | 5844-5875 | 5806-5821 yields -0.1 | 21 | 20.6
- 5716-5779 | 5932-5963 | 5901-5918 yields 0.5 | 21.6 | 21.1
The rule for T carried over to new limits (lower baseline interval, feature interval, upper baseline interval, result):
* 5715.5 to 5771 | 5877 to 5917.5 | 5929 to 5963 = 4.0 angstrom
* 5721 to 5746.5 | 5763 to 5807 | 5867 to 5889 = -1.0 angstrom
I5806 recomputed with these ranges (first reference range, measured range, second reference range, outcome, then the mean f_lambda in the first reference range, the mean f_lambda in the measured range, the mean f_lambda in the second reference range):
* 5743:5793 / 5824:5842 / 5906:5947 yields -0.8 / 21.4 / 21.8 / 20.2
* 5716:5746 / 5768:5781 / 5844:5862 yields -0.4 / 21.5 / 21.9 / 20.5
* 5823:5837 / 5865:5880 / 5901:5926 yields 0.0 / 21.9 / 21.2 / 20.4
